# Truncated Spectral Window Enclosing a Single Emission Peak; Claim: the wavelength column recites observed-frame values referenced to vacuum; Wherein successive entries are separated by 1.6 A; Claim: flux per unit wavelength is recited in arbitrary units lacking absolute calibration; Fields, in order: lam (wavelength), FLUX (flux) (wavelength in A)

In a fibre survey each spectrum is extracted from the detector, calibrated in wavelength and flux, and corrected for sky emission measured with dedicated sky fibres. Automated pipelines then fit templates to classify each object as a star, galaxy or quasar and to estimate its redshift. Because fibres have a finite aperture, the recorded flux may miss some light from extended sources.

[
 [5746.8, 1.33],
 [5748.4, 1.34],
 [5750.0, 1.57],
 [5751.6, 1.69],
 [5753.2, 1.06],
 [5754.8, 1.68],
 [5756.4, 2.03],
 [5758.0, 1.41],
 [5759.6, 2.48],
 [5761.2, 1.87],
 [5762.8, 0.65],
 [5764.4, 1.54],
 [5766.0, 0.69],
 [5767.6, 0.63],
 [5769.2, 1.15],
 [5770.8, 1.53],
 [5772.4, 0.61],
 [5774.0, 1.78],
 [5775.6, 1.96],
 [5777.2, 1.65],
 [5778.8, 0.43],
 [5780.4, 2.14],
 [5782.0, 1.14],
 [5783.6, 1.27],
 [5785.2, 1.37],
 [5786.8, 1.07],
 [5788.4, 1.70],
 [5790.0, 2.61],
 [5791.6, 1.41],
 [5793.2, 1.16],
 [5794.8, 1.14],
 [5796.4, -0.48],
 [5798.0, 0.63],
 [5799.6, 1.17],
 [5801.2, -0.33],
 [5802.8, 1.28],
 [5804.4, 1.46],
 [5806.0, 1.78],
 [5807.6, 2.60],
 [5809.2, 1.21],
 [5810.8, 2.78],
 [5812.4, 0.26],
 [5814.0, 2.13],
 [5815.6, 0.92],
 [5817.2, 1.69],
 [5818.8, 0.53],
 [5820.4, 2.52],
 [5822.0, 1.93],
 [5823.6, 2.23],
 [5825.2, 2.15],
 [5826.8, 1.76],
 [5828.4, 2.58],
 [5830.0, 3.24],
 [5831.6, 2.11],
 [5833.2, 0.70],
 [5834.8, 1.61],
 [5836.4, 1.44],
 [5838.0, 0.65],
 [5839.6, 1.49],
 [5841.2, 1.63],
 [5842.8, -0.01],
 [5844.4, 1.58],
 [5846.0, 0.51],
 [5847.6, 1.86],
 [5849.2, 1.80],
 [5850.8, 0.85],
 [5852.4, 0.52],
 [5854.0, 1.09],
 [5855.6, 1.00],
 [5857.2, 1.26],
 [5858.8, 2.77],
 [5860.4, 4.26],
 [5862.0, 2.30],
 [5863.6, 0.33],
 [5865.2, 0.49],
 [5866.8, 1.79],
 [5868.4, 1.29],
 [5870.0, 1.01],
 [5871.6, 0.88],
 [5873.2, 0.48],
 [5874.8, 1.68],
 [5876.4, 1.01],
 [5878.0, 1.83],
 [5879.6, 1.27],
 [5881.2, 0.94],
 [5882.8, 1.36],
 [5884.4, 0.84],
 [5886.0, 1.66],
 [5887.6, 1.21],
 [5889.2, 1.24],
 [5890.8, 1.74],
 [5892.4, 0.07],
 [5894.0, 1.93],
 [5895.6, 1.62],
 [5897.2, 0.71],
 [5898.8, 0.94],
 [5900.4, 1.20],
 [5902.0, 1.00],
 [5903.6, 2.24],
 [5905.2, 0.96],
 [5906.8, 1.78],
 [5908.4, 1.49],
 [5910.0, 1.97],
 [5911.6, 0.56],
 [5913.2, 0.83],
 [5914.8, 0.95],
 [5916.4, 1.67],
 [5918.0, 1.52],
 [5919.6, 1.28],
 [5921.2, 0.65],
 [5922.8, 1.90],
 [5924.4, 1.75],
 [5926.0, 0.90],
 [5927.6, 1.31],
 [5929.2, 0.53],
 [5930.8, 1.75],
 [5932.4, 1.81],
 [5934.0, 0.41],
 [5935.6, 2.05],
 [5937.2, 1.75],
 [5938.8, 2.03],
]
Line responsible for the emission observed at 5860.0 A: H-beta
